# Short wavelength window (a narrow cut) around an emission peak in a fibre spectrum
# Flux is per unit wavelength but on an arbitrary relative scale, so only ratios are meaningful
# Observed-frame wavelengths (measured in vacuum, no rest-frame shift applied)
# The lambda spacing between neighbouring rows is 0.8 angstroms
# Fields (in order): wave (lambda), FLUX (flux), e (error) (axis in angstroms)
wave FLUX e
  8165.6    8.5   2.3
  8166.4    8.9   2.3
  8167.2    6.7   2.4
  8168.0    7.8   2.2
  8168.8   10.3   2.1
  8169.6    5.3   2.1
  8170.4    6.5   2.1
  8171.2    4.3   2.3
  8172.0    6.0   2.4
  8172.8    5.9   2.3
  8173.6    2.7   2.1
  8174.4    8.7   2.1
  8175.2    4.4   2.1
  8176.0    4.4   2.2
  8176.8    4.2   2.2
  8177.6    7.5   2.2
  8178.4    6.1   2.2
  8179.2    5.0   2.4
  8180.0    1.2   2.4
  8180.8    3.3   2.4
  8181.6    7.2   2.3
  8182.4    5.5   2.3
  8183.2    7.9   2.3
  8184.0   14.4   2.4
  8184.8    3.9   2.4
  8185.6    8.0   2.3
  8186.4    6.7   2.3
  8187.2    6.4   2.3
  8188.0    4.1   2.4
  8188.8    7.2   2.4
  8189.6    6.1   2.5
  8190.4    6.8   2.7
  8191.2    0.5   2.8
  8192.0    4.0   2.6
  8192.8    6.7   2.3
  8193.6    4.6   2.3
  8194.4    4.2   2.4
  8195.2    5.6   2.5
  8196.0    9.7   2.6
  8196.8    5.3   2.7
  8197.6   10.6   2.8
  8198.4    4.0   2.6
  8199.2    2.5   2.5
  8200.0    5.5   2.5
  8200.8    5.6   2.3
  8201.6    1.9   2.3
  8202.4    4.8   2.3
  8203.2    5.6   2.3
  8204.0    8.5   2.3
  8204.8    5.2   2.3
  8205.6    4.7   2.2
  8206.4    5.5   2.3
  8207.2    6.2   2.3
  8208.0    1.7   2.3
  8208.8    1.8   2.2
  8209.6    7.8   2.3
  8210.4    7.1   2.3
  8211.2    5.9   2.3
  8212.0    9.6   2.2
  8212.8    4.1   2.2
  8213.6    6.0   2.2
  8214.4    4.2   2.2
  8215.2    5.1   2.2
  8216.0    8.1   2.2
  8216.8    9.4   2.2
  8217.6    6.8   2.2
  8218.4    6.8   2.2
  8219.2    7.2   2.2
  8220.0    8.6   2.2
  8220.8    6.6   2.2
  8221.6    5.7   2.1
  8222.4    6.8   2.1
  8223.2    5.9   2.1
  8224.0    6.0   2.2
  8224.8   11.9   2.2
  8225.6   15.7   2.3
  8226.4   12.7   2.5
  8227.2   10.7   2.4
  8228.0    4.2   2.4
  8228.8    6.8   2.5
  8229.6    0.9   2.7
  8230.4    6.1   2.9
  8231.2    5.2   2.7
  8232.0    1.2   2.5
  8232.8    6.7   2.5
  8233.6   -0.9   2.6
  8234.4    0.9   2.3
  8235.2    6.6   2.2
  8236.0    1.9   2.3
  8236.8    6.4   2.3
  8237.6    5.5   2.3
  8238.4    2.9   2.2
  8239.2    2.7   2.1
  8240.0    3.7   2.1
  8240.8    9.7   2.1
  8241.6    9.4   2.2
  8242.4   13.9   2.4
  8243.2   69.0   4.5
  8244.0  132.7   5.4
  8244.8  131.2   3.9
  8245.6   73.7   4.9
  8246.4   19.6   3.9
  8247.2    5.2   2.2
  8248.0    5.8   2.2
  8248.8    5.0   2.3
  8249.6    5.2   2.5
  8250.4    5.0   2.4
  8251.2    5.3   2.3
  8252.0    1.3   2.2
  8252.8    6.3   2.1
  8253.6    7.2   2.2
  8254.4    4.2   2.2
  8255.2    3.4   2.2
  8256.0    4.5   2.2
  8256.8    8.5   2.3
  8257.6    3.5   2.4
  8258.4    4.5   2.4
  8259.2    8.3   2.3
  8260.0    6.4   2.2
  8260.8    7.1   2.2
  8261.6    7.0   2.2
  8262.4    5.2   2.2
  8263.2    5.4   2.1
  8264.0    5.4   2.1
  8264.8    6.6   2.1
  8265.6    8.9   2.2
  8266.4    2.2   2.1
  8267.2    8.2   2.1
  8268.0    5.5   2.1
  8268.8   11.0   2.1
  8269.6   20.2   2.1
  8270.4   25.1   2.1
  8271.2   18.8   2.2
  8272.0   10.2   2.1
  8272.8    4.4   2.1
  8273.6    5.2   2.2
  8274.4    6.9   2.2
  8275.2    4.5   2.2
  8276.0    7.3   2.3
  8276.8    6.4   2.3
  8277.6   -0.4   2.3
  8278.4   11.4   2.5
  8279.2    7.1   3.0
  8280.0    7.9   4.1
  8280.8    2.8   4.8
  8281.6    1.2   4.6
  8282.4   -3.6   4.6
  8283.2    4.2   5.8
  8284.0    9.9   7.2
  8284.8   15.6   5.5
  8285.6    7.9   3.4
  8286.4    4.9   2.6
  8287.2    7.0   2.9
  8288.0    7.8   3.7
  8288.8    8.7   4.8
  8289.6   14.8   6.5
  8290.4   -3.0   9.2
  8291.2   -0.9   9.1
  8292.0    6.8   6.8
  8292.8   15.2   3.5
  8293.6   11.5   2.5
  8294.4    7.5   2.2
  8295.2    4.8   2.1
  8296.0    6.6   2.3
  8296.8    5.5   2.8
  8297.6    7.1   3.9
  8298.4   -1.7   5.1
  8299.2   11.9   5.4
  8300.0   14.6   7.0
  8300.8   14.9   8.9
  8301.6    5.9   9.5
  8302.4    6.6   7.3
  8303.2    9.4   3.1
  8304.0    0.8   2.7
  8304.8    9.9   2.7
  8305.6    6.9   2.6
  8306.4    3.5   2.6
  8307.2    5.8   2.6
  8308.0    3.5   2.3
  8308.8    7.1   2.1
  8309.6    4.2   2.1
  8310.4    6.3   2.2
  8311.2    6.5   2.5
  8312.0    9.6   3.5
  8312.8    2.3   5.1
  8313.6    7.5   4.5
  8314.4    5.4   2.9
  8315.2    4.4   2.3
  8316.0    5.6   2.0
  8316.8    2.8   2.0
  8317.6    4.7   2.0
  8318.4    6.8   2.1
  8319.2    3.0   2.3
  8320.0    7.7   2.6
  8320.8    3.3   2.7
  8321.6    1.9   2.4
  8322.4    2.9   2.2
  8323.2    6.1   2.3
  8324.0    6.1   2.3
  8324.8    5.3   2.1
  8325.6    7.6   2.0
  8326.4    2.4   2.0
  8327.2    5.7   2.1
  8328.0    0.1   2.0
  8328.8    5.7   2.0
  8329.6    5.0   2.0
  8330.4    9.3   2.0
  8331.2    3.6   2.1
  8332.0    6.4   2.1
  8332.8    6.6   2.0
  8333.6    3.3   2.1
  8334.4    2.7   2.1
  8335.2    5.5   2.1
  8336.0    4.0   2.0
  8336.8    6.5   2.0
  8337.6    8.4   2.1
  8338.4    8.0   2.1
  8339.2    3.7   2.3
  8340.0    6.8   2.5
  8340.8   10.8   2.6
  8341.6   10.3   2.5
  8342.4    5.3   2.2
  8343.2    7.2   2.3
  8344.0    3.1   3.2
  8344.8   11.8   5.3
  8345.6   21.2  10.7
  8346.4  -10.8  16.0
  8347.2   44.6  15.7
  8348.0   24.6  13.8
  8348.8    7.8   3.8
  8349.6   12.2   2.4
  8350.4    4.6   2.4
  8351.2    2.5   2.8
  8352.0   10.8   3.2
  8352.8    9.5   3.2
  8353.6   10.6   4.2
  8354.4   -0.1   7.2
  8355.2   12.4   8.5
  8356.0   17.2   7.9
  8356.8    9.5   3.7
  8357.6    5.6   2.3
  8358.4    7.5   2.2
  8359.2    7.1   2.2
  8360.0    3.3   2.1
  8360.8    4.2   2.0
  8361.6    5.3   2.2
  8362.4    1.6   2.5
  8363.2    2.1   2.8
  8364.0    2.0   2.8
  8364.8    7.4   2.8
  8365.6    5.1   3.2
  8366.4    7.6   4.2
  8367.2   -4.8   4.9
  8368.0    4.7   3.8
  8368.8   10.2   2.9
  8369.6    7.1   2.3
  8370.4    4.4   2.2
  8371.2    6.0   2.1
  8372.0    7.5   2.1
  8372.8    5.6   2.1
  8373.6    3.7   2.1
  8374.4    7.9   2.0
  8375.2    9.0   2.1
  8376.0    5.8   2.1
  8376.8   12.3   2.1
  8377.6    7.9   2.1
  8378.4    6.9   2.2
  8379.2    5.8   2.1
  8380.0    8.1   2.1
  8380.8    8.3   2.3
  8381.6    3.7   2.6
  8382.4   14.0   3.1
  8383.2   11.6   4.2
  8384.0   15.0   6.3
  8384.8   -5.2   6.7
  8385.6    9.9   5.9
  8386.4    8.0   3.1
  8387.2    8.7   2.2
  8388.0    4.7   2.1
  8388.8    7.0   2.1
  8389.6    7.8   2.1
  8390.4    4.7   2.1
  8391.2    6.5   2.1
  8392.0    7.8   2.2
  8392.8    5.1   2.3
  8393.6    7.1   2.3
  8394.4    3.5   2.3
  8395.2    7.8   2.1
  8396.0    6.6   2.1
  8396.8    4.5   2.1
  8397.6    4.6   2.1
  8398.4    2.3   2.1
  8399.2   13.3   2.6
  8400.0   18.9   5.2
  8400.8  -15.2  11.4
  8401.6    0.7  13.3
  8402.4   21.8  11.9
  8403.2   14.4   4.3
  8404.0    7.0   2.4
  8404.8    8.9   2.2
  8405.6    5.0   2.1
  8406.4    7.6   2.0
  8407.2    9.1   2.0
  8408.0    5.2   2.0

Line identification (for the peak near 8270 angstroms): [N II] 6583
